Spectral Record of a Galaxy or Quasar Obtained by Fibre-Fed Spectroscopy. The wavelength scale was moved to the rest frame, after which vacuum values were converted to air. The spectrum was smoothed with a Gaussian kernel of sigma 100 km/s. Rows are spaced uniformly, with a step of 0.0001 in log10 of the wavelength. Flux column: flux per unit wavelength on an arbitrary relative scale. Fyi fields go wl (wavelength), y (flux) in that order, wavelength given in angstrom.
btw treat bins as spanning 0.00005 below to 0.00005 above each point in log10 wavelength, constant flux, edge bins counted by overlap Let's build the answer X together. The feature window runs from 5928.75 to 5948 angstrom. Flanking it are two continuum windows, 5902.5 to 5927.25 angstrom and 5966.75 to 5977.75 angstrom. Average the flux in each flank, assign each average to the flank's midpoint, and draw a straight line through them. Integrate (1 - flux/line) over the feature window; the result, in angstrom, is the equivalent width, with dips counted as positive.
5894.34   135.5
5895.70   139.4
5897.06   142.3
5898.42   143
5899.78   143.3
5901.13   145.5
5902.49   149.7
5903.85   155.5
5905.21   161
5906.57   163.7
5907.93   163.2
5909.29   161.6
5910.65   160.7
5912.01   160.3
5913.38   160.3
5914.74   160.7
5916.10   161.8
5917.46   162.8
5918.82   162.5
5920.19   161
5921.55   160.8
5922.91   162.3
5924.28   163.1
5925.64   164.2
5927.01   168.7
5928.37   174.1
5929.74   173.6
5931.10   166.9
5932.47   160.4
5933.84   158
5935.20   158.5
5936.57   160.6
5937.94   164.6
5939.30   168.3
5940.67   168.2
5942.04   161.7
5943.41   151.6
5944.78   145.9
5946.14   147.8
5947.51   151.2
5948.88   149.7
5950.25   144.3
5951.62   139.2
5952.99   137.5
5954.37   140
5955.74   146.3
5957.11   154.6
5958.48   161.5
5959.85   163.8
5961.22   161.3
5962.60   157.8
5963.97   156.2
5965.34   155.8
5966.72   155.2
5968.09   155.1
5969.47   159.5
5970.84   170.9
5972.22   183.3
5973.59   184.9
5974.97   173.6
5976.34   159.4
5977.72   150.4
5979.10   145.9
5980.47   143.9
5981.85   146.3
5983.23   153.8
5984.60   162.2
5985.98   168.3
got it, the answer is 0.4 angstrom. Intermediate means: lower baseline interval 161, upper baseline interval 167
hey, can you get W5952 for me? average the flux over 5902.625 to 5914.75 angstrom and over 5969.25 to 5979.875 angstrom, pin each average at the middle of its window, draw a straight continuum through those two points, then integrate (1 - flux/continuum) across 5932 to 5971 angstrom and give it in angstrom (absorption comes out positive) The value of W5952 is 2.13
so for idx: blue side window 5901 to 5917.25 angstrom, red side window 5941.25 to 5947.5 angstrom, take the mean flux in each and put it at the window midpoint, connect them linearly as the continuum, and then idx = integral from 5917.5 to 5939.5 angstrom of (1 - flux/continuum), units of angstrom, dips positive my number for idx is -1.3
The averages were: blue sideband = 159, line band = 164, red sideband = 152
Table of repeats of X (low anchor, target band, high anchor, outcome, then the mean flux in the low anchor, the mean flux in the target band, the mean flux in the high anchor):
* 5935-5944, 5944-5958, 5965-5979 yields 1.46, 162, 146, 164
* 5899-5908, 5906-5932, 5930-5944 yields -0.98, 154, 164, 162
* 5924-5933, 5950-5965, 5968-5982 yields 1.15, 168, 151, 162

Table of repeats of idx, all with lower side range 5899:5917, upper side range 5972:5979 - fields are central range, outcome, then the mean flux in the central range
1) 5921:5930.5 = -0.4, 167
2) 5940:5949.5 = 0.5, 154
